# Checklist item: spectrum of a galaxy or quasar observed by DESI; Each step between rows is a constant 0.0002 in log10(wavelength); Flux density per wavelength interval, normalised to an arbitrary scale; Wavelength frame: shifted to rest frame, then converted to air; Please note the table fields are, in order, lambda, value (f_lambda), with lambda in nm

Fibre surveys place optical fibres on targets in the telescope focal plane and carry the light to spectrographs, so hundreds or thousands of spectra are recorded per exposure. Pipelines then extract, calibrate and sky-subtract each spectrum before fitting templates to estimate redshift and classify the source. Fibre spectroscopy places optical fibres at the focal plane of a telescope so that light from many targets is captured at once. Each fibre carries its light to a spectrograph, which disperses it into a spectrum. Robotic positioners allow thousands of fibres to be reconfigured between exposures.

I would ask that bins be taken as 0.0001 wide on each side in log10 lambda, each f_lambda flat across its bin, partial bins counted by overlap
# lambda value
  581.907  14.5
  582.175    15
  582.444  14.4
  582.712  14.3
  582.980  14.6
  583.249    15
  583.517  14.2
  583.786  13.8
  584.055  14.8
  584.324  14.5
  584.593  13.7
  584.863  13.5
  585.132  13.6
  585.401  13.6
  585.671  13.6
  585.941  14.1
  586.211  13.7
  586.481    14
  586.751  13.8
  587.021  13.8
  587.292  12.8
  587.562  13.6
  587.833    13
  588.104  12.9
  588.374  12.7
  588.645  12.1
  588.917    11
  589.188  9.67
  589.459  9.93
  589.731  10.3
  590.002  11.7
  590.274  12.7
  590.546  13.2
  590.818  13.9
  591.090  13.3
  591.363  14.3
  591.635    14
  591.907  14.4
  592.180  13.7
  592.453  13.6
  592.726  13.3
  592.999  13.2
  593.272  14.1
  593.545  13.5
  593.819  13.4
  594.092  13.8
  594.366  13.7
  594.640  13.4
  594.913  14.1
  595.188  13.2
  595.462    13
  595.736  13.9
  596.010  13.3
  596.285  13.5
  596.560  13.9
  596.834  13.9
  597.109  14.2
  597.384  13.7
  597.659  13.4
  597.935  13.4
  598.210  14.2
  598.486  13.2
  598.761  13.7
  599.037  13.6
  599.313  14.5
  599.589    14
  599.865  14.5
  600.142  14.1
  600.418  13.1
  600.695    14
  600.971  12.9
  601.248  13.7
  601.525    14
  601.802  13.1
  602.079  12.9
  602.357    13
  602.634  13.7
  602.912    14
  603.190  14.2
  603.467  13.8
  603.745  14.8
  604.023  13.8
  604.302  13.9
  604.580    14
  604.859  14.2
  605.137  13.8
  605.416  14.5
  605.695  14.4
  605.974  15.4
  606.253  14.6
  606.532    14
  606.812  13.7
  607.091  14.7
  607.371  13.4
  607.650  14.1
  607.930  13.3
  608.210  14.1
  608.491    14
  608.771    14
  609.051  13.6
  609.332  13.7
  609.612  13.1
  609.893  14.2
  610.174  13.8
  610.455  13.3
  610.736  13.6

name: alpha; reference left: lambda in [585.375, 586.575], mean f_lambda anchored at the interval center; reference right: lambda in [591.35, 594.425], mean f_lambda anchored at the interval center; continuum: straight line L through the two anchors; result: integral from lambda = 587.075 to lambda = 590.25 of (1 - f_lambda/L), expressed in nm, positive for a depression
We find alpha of 0.44 nm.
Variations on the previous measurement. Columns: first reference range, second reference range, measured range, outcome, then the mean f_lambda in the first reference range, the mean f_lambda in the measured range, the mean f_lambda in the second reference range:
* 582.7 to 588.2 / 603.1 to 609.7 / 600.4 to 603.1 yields 0.10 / 13.8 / 13.5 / 14.1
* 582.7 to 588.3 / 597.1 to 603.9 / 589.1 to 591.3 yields 0.29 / 13.8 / 12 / 13.7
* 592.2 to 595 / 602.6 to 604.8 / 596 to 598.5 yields 0.01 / 13.6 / 13.7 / 14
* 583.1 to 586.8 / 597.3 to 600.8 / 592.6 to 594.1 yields 0.04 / 14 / 13.5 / 13.8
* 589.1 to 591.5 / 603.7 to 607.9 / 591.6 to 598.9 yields -0.48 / 12.2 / 13.7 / 14.2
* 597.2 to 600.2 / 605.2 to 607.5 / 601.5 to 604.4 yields 0.08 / 13.8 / 13.7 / 14.3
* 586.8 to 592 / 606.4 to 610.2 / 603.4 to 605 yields -0.06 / 12.6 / 14.1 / 13.8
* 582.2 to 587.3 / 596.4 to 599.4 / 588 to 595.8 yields 0.52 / 14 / 13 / 13.8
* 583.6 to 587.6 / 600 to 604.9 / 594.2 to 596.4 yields 0.04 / 13.8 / 13.5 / 13.7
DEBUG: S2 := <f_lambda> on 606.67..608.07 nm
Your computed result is 13.8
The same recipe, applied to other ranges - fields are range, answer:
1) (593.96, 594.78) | 13.6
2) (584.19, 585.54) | 13.8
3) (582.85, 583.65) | 14.6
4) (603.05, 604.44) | 14.1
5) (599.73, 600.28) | 14.3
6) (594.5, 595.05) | 13.8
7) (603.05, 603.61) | 14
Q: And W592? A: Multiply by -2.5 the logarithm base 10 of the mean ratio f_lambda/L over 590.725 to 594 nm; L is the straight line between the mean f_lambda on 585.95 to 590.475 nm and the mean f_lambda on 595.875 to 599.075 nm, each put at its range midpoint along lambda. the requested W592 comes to -0.06 mag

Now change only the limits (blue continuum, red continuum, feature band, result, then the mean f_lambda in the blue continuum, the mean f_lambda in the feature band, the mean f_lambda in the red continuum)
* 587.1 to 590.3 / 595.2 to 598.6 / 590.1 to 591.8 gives -0.100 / 11.9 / 13.5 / 13.6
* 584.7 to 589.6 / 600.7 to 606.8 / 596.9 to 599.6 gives -0.016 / 12.9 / 13.8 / 13.9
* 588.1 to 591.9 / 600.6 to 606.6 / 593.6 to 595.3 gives -0.061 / 12.3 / 13.6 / 13.9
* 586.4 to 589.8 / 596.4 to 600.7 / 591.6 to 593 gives -0.067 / 12.3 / 13.7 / 13.8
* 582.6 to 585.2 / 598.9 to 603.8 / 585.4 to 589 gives 0.073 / 14.2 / 13.2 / 13.8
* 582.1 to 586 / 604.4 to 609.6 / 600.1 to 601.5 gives 0.041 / 14.2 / 13.6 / 14.1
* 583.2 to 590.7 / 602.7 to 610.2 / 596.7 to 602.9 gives 0.001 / 13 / 13.7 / 14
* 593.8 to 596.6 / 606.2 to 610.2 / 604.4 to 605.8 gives -0.029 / 13.6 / 14.2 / 13.9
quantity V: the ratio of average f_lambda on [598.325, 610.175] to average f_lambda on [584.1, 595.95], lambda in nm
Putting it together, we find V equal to 1.05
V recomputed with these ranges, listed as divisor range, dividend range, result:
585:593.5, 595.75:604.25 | 1.05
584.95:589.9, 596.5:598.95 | 1.08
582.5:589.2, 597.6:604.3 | 1.02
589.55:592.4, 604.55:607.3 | 1.09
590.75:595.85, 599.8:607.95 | 1.02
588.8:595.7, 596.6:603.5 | 1.06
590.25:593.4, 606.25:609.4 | 1.02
